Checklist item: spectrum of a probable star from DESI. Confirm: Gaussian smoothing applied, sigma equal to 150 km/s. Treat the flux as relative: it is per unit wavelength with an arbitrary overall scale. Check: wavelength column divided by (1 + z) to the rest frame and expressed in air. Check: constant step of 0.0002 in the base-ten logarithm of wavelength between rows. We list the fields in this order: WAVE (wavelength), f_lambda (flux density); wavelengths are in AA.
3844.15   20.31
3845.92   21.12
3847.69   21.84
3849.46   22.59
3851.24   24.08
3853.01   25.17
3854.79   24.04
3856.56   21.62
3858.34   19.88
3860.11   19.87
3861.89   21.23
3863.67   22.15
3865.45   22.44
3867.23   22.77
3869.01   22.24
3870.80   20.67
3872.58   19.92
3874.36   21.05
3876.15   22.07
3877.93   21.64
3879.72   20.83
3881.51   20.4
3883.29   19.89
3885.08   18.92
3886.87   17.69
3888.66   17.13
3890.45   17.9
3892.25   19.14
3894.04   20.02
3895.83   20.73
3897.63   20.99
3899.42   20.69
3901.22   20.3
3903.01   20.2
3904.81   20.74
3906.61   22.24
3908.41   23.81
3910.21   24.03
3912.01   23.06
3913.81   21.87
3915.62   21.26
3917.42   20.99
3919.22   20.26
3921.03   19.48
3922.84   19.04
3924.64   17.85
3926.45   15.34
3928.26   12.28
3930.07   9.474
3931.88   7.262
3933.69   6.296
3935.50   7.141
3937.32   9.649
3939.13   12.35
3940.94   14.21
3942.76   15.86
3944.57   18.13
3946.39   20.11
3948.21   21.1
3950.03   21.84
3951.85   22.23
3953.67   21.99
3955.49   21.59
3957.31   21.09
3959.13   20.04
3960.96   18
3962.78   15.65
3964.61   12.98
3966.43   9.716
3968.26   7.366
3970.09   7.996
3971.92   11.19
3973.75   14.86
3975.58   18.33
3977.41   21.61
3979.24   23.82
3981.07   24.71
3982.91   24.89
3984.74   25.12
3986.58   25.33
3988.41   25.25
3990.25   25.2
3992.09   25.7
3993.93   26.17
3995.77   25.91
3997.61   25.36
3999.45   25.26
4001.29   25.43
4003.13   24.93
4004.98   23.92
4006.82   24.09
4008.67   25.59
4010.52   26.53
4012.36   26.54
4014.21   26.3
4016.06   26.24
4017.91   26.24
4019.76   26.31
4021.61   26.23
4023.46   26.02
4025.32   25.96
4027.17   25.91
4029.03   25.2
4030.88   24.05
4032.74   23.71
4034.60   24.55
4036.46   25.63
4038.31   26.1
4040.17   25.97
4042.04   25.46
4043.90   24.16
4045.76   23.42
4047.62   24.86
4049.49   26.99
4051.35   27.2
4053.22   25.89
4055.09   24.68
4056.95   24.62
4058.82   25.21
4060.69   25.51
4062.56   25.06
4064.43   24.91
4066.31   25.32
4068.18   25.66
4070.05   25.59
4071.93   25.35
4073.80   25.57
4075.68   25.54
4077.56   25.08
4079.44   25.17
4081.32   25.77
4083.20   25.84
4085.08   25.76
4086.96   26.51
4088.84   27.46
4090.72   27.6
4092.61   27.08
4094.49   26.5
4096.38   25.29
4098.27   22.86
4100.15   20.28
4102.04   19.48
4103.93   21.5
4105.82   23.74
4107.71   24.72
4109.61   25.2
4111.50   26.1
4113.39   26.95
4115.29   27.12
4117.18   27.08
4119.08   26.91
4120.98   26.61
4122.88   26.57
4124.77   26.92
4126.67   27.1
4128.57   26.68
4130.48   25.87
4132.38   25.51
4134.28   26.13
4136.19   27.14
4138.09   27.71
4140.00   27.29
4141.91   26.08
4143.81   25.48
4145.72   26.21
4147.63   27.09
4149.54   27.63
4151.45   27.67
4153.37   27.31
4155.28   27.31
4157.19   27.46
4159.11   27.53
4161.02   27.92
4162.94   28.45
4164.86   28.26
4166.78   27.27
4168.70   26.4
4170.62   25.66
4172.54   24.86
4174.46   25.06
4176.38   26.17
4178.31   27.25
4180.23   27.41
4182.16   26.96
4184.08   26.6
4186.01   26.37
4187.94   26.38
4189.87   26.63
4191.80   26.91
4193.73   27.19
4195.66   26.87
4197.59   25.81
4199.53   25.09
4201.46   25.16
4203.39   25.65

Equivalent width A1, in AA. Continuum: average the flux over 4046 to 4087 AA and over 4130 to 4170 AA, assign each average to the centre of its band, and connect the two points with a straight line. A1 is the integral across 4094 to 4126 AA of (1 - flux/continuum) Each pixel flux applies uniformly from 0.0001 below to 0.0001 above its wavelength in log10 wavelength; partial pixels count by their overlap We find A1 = 1.7 AA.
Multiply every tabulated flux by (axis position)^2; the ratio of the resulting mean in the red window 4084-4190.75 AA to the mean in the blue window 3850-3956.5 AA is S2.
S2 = 1.5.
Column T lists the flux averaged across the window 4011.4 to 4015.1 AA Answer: 26.5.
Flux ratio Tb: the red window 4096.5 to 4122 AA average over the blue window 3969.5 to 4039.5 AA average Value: 1.02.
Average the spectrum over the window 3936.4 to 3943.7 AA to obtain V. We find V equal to 13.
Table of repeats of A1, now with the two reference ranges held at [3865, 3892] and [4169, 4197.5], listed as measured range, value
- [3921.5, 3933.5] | 4.48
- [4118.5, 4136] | -0.82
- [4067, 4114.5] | -0.98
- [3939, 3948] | 1.99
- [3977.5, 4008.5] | -3.27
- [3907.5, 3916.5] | -0.79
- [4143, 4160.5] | -0.89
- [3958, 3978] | 7.06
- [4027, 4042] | -1.07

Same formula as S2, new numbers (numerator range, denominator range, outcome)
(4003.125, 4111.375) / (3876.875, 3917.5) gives 1.32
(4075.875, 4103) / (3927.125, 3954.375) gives 1.84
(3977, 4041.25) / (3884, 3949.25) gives 1.50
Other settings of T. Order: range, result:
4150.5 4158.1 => 27.4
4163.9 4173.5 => 26.5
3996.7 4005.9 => 25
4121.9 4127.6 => 26.9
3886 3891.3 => 17.6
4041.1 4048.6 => 24.5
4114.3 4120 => 27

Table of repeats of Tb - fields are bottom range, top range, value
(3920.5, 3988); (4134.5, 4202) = 1.60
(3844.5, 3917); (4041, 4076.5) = 1.19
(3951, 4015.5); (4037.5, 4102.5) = 1.18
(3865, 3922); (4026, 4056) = 1.21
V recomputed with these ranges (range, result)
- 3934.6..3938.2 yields 8.37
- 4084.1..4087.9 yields 26.2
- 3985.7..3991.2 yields 25.3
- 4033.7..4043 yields 25.5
